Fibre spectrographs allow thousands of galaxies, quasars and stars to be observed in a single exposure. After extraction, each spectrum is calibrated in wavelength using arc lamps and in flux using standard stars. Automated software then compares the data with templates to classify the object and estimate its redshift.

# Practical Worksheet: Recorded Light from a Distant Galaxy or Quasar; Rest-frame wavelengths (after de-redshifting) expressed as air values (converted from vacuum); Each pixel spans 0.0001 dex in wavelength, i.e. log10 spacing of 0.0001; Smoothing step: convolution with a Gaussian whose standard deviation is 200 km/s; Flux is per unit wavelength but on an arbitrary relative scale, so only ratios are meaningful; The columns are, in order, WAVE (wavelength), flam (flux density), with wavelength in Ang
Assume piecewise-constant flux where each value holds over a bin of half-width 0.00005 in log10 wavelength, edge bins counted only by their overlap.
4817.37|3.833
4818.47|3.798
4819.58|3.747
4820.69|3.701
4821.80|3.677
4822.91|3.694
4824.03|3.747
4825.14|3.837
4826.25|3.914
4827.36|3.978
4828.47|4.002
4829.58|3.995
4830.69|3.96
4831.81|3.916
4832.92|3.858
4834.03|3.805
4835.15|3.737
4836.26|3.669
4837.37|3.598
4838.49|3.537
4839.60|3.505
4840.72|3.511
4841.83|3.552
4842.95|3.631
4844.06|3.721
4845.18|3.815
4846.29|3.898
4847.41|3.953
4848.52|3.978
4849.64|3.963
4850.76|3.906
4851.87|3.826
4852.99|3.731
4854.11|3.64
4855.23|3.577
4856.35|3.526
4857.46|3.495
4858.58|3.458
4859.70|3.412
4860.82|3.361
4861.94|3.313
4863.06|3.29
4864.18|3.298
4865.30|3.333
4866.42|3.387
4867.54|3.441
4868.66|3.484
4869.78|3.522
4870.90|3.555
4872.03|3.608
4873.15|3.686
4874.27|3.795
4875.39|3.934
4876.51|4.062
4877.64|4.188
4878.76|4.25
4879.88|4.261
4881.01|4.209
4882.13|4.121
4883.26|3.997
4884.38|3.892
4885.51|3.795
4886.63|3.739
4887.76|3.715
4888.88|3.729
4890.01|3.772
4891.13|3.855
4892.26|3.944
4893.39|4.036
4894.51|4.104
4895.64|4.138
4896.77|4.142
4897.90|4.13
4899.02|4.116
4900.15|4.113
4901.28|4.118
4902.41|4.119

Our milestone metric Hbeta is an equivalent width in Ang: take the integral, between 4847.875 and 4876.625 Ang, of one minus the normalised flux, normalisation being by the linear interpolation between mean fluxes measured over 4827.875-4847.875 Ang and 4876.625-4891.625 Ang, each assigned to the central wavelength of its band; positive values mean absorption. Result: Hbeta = 2.0 Ang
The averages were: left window 3.76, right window 3.97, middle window 3.59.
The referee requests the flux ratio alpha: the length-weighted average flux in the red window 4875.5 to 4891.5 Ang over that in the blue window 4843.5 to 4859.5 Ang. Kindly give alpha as 1.06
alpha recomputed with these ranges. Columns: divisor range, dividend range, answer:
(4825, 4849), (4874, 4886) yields 1.07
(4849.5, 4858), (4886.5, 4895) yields 1.05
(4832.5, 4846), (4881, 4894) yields 1.06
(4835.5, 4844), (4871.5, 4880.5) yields 1.11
